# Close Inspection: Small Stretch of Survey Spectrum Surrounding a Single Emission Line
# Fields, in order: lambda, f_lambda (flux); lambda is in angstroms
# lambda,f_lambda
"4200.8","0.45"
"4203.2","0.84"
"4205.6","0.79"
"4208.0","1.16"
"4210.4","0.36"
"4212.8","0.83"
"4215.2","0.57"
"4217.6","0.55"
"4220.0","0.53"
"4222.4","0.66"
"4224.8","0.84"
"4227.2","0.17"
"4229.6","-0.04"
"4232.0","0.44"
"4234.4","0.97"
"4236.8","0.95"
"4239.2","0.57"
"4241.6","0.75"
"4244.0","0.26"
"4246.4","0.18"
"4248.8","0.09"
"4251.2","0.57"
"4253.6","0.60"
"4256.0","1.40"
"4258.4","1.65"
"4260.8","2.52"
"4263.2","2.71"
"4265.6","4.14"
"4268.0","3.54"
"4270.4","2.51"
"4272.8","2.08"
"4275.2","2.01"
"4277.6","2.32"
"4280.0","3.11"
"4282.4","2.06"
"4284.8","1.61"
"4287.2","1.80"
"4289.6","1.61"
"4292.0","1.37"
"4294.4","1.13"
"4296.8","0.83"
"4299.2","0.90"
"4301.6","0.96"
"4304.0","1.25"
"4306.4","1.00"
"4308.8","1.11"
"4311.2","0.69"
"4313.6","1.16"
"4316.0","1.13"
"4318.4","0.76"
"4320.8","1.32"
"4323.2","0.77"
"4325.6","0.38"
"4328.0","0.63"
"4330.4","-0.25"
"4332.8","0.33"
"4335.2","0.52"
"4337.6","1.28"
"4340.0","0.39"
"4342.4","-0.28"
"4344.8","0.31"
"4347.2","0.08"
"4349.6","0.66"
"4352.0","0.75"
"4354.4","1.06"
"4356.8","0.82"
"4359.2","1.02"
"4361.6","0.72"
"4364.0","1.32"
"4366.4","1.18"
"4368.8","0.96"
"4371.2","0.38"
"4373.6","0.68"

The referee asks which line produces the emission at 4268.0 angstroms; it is Lyman alpha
